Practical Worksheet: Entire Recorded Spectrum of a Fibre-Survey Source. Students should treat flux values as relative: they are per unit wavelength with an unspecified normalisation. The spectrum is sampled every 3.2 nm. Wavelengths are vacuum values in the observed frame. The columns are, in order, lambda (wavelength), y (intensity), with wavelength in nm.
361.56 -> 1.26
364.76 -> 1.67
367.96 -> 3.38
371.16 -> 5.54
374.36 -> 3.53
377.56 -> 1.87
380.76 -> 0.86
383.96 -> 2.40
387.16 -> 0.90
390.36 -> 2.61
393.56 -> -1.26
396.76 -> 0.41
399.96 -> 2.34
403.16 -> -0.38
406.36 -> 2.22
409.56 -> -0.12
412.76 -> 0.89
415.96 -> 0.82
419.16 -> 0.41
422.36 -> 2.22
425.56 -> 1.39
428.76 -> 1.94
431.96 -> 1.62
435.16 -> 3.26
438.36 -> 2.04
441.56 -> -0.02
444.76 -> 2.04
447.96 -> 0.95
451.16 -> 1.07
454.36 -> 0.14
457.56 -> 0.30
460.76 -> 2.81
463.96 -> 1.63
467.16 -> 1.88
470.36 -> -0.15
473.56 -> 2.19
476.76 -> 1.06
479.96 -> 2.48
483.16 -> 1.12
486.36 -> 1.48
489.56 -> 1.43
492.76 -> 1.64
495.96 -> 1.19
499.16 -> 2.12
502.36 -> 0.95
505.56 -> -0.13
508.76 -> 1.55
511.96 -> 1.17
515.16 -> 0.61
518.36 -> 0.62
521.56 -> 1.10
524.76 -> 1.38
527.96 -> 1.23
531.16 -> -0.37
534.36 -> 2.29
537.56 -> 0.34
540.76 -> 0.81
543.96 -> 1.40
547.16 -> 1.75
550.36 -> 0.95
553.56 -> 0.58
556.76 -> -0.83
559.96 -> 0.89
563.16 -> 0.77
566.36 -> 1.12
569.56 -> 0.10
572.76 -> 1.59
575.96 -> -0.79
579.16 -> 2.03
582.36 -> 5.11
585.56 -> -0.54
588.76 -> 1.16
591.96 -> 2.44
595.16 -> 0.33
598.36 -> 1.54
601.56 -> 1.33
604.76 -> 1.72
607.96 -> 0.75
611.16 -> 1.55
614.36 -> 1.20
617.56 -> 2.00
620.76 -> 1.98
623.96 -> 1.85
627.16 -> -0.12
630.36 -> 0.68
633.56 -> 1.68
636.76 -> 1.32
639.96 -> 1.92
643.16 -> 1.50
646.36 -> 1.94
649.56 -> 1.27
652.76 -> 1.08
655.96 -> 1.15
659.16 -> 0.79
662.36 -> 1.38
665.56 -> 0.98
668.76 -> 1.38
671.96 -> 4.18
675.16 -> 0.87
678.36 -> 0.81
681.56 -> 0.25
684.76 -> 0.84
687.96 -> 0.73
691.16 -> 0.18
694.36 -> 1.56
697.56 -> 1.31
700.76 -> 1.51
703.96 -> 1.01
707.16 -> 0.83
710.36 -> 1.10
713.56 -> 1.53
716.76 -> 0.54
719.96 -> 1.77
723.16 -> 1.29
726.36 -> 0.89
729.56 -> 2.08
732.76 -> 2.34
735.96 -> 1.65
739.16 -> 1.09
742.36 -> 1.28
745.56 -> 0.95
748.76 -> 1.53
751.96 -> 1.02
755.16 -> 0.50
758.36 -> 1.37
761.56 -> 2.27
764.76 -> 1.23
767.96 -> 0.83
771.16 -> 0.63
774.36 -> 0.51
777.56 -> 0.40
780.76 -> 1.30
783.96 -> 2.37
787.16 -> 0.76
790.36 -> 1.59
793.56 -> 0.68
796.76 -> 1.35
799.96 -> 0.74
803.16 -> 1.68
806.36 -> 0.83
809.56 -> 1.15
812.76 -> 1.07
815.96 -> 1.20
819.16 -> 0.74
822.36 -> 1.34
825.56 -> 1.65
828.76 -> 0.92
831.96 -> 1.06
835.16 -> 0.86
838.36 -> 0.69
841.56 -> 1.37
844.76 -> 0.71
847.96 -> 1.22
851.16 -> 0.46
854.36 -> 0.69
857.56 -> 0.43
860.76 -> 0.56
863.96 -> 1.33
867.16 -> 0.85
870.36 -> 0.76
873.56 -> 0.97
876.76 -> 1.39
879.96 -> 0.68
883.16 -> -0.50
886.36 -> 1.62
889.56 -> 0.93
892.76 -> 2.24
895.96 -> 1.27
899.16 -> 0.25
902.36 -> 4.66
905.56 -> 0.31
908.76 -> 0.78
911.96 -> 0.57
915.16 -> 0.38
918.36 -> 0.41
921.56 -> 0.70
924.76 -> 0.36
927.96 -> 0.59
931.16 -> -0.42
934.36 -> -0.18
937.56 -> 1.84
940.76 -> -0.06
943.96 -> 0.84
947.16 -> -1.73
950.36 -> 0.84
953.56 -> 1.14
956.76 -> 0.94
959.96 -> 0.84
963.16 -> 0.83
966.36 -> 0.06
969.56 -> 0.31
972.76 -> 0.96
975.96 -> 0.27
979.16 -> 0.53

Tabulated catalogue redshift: 0.80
